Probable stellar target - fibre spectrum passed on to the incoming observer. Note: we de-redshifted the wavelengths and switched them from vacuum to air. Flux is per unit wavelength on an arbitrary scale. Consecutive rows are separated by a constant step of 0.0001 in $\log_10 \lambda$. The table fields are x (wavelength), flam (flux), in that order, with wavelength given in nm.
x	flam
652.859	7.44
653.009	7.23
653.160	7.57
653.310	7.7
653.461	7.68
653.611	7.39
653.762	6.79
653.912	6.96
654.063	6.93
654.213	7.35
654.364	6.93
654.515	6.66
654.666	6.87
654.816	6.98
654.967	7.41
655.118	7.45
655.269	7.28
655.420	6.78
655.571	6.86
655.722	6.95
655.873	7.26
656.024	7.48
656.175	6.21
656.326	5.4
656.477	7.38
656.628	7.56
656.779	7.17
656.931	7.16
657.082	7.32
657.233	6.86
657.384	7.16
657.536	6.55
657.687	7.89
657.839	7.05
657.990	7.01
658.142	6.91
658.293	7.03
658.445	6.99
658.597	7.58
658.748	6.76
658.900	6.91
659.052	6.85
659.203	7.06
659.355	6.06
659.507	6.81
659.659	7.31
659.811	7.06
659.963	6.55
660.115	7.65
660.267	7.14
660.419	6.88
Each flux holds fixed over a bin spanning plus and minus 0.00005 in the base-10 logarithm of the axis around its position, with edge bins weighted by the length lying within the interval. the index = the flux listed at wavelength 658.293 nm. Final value 7.03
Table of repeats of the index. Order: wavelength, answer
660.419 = 6.88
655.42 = 6.78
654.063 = 6.93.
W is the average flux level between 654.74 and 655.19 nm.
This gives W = 7.28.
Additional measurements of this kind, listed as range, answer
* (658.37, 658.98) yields 7.06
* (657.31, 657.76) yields 7.19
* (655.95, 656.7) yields 6.81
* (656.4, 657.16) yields 7.32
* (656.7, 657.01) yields 7.17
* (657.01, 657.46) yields 7.12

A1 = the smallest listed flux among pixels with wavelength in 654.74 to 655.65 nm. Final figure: 6.78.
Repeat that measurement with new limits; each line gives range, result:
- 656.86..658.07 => 6.55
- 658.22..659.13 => 6.76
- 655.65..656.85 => 5.4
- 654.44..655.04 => 6.66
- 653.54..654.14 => 6.79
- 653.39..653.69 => 7.39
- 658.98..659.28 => 6.85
